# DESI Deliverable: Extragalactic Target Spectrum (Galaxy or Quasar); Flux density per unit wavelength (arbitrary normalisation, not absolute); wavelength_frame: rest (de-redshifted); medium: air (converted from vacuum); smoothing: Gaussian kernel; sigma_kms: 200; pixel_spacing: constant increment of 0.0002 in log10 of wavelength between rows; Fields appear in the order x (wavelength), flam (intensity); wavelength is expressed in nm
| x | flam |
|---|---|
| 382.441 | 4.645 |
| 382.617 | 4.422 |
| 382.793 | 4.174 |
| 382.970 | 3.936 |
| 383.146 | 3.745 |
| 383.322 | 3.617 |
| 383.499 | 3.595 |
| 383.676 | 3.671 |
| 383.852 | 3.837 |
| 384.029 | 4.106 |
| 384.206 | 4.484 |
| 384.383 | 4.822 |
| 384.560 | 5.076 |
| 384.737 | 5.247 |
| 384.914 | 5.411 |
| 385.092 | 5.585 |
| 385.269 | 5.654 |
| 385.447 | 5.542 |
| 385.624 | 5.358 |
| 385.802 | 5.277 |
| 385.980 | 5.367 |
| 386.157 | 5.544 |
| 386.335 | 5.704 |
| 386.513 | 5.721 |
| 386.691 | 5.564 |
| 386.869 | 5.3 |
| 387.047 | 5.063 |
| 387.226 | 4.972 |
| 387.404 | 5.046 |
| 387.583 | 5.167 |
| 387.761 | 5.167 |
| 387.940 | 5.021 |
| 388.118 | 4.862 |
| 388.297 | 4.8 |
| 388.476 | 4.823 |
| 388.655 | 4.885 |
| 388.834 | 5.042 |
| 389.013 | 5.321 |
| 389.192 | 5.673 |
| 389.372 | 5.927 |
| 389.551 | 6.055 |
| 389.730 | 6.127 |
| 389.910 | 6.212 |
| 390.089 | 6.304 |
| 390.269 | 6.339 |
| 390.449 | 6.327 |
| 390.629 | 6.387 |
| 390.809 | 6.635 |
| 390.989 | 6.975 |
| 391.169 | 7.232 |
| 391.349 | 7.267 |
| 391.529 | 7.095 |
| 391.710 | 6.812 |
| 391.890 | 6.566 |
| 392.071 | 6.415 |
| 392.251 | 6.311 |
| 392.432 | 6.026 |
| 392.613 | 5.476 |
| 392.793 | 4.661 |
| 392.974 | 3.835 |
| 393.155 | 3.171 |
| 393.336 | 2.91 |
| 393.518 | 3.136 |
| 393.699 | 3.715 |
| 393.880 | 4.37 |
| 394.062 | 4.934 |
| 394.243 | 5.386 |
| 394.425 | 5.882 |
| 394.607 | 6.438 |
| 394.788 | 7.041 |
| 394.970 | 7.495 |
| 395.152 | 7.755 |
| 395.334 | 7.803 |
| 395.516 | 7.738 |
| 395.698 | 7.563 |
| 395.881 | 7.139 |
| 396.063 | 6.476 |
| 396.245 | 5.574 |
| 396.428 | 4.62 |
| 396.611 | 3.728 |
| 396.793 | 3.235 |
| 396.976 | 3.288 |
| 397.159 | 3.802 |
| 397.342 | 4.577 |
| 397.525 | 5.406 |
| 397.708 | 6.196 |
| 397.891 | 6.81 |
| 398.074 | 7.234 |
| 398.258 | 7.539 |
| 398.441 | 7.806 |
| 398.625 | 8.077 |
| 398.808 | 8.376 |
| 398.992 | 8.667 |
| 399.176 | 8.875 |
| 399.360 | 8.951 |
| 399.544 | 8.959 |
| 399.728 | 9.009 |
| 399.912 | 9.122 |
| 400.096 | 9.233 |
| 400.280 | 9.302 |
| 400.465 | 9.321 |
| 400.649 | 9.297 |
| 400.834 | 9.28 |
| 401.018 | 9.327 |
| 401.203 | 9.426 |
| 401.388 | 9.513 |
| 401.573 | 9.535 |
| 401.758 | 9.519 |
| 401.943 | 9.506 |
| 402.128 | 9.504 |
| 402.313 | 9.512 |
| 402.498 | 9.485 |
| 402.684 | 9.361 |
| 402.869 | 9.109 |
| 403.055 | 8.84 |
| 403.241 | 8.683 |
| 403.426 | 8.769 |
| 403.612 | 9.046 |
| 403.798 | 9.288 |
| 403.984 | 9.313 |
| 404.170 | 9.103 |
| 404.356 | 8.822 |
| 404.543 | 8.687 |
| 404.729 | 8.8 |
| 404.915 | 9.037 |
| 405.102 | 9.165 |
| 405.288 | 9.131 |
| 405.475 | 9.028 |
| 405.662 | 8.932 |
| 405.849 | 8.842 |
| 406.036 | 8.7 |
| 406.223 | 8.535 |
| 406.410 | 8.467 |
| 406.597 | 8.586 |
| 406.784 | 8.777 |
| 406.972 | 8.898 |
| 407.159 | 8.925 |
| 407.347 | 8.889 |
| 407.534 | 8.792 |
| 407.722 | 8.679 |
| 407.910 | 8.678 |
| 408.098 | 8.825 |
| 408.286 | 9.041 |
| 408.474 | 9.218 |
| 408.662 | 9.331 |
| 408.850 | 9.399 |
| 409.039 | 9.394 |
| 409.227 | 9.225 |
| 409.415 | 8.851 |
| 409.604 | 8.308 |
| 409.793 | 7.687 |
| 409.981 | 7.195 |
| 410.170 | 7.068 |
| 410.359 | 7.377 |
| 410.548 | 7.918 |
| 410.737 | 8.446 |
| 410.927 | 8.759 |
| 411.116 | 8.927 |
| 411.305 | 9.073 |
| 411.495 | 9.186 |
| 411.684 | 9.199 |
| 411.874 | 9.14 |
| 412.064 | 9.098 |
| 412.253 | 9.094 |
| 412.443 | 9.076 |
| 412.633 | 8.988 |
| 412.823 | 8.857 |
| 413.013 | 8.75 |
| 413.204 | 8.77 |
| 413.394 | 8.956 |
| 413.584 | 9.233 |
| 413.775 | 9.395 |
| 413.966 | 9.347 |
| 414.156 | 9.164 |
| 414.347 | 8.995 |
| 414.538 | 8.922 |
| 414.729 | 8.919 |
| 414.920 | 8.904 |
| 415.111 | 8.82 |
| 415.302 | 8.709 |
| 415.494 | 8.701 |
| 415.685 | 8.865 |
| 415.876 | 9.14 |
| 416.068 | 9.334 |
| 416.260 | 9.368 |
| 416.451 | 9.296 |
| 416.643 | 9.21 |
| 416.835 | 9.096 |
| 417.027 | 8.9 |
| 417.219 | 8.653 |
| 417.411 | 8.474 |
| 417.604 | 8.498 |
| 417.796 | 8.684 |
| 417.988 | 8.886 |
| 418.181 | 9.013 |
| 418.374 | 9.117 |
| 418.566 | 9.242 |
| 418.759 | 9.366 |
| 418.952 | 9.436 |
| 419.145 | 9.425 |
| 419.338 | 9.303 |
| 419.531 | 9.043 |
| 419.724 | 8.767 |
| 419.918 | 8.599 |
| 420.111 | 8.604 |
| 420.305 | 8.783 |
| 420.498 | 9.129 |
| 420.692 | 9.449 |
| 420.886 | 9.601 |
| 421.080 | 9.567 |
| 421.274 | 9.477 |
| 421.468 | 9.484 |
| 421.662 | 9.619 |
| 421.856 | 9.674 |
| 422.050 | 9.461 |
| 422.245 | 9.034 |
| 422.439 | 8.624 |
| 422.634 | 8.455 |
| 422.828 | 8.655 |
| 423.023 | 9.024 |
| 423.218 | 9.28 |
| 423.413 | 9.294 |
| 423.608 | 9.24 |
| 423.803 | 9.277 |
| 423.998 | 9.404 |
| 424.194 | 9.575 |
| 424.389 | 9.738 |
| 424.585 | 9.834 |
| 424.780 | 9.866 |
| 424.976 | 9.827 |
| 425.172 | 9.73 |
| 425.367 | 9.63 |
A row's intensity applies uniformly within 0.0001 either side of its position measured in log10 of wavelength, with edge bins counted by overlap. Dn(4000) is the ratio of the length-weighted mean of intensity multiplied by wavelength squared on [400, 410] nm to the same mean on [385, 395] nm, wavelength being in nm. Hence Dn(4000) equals 1.75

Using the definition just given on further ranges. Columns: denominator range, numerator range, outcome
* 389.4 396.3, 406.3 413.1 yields 1.57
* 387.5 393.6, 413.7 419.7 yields 1.83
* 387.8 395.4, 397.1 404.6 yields 1.57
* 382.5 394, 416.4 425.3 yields 2.06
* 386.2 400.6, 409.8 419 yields 1.59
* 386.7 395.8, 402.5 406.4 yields 1.66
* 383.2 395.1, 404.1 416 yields 1.81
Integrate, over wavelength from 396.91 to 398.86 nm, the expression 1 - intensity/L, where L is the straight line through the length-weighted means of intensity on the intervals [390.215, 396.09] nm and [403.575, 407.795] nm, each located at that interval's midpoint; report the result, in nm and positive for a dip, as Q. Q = 0.24 nm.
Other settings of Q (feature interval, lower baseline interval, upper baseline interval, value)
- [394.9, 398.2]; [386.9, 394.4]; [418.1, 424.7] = 0.139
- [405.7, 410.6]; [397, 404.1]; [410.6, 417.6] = 0.082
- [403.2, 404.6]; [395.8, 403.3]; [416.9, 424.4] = -0.152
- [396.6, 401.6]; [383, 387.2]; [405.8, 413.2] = -0.375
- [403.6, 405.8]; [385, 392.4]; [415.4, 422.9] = -0.440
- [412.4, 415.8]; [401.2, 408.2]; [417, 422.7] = 0.035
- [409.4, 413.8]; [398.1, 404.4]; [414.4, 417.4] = 0.179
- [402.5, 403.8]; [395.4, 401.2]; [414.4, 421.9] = -0.220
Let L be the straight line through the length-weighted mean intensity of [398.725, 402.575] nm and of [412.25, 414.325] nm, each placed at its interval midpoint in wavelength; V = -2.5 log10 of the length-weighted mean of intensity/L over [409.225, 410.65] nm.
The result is 0.16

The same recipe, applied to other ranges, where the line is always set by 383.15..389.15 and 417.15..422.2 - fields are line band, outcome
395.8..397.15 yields 0.29 mag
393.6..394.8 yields 0.14 mag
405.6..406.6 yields -0.17 mag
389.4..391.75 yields -0.19 mag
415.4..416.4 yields -0.05 mag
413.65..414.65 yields -0.09 mag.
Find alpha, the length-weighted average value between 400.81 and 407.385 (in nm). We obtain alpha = 9.06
